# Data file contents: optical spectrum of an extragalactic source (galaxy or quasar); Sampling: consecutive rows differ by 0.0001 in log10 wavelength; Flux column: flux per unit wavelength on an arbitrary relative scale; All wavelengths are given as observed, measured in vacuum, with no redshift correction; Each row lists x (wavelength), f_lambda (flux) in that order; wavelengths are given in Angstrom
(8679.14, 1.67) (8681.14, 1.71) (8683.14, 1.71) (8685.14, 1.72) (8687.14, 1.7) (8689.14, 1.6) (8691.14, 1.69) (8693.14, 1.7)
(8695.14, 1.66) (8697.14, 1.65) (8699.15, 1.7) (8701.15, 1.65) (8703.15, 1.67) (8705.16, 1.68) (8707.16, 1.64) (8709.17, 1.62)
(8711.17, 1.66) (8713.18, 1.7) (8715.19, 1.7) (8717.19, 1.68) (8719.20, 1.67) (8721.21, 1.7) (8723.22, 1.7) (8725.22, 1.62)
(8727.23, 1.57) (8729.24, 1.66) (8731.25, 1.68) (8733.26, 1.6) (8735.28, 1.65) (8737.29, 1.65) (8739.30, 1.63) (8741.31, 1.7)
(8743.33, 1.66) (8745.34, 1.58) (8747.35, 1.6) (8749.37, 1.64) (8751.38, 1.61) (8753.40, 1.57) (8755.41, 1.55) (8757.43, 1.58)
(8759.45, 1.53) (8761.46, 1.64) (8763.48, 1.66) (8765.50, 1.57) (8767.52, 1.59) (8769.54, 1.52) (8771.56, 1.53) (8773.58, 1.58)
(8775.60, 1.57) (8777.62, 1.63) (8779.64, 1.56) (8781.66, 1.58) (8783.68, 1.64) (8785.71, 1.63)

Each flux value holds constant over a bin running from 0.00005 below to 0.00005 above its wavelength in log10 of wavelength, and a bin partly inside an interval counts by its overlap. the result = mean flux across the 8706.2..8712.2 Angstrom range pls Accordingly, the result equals 1.64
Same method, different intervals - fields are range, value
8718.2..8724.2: 1.69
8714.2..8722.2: 1.69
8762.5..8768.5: 1.61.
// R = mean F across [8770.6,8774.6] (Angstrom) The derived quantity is 1.56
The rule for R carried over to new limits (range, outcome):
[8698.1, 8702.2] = 1.67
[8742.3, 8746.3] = 1.62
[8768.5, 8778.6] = 1.57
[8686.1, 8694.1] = 1.67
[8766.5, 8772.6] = 1.55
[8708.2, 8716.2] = 1.67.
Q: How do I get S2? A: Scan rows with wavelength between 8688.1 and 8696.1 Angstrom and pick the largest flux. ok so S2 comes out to 1.7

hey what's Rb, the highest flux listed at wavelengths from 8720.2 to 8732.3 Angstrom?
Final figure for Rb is 1.7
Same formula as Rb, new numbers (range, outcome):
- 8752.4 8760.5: 1.58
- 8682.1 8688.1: 1.72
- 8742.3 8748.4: 1.66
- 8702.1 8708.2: 1.68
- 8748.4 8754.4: 1.64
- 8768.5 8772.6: 1.53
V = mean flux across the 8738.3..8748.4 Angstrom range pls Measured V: 1.63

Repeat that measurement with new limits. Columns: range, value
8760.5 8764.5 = 1.65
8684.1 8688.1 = 1.71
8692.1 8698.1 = 1.67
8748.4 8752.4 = 1.62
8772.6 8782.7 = 1.59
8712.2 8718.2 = 1.69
